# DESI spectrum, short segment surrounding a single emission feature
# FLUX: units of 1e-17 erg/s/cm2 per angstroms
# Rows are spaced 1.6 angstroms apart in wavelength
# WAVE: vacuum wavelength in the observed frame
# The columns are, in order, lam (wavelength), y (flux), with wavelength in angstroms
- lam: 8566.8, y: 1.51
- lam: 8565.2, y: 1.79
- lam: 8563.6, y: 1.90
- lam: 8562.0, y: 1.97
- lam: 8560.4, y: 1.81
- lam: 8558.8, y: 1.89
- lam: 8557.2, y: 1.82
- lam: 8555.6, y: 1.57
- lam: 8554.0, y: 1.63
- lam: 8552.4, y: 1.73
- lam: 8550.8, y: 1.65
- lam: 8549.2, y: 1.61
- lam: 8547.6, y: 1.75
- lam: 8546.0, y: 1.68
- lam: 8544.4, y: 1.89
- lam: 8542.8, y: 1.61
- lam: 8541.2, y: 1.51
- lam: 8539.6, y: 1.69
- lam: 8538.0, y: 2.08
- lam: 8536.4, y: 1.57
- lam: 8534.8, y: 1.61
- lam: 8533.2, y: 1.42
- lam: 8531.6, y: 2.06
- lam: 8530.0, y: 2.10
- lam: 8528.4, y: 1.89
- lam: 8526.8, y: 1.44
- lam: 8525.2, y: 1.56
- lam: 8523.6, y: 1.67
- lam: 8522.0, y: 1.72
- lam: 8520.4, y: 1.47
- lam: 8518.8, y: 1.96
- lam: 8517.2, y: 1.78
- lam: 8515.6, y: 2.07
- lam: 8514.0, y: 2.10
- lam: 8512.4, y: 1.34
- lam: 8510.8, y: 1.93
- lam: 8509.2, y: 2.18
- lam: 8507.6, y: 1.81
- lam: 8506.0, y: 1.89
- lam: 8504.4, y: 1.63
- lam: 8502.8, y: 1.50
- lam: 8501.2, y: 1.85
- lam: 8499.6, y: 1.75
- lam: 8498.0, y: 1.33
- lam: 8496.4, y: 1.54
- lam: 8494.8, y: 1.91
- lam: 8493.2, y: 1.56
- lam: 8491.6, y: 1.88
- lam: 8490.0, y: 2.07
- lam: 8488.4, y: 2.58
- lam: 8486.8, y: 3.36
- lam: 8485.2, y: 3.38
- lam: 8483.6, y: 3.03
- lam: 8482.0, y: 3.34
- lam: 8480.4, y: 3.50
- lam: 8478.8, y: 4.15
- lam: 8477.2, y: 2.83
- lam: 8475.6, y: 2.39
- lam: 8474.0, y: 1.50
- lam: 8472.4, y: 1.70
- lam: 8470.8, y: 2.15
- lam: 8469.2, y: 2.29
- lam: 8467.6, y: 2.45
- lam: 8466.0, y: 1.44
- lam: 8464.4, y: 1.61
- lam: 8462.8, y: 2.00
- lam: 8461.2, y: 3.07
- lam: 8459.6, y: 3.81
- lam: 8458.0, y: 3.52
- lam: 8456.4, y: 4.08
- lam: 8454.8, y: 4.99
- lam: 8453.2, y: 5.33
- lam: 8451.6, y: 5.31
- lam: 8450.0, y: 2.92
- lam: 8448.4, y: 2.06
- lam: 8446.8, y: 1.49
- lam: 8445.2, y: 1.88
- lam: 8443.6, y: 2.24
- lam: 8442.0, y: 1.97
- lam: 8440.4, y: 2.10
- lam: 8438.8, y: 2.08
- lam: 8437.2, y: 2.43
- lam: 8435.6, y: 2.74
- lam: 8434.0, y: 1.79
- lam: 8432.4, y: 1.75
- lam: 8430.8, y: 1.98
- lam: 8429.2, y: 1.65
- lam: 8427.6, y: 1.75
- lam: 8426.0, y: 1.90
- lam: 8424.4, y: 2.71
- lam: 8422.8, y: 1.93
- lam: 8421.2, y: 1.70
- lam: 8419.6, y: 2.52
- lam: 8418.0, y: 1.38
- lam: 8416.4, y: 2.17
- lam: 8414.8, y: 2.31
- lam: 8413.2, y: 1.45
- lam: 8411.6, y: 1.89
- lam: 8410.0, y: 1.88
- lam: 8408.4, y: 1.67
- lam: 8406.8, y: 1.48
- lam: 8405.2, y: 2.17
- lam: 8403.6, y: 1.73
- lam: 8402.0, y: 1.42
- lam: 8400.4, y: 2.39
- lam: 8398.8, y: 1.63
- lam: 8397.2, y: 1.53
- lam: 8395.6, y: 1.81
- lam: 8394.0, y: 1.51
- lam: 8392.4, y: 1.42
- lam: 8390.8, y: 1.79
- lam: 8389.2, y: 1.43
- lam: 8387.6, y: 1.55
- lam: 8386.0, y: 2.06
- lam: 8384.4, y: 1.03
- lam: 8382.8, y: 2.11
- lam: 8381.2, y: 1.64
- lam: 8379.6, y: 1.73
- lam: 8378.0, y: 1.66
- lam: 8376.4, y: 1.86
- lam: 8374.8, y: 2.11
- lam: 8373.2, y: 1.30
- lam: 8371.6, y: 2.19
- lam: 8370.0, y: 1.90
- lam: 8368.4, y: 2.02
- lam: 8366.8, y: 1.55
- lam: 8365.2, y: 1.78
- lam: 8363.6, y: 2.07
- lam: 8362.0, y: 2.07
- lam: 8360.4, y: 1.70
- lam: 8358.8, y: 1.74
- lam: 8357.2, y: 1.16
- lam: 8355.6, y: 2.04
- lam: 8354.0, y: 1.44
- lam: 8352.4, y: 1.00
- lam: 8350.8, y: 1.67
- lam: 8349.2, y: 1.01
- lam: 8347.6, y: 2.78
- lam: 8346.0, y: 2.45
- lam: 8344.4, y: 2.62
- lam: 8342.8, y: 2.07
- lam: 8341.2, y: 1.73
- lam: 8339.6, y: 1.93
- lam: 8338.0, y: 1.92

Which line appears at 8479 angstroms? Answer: [N II] 6583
